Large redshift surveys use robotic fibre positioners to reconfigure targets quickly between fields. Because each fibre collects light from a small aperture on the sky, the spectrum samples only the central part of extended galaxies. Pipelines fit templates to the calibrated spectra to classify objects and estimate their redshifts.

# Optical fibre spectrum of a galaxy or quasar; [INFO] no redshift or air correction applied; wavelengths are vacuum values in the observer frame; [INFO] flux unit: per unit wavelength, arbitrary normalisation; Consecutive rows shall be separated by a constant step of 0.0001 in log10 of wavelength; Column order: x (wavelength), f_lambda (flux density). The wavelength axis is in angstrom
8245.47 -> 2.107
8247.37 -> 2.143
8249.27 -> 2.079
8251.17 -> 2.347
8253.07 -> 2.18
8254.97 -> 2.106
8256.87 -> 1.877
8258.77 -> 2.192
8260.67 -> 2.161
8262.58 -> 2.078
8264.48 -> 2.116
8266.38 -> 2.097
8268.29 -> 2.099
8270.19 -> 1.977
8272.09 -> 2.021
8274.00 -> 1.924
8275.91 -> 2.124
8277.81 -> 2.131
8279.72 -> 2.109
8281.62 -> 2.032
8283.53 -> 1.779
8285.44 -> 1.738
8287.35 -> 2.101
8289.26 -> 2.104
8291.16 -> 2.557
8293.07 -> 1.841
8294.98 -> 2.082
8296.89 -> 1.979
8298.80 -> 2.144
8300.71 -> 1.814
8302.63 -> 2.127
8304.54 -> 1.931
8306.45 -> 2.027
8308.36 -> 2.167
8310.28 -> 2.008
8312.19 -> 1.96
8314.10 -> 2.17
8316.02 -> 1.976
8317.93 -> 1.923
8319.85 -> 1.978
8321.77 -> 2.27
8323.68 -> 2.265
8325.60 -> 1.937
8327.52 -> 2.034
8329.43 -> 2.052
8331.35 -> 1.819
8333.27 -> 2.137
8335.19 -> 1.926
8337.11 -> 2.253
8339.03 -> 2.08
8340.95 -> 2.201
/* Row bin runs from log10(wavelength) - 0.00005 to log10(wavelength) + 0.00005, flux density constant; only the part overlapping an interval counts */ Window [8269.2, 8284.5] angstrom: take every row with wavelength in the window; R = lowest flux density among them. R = 1.779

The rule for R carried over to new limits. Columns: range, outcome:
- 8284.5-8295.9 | 1.738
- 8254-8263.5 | 1.877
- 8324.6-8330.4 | 1.937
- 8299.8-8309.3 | 1.814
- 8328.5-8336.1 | 1.819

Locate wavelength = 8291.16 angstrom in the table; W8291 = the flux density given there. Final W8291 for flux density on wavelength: 2.557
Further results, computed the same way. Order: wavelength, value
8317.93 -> 1.923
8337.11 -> 2.253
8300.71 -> 1.814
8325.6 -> 1.937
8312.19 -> 1.96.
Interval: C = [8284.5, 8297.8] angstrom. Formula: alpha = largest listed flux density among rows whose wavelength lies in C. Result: 2.557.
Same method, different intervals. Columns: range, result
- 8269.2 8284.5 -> 2.131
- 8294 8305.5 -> 2.144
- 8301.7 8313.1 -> 2.167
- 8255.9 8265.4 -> 2.192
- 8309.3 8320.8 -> 2.17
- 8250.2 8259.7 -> 2.347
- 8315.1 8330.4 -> 2.27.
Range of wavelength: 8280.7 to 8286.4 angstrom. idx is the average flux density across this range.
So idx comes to 1.85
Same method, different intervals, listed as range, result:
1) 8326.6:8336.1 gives 1.99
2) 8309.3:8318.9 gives 2.01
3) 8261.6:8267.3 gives 2.1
